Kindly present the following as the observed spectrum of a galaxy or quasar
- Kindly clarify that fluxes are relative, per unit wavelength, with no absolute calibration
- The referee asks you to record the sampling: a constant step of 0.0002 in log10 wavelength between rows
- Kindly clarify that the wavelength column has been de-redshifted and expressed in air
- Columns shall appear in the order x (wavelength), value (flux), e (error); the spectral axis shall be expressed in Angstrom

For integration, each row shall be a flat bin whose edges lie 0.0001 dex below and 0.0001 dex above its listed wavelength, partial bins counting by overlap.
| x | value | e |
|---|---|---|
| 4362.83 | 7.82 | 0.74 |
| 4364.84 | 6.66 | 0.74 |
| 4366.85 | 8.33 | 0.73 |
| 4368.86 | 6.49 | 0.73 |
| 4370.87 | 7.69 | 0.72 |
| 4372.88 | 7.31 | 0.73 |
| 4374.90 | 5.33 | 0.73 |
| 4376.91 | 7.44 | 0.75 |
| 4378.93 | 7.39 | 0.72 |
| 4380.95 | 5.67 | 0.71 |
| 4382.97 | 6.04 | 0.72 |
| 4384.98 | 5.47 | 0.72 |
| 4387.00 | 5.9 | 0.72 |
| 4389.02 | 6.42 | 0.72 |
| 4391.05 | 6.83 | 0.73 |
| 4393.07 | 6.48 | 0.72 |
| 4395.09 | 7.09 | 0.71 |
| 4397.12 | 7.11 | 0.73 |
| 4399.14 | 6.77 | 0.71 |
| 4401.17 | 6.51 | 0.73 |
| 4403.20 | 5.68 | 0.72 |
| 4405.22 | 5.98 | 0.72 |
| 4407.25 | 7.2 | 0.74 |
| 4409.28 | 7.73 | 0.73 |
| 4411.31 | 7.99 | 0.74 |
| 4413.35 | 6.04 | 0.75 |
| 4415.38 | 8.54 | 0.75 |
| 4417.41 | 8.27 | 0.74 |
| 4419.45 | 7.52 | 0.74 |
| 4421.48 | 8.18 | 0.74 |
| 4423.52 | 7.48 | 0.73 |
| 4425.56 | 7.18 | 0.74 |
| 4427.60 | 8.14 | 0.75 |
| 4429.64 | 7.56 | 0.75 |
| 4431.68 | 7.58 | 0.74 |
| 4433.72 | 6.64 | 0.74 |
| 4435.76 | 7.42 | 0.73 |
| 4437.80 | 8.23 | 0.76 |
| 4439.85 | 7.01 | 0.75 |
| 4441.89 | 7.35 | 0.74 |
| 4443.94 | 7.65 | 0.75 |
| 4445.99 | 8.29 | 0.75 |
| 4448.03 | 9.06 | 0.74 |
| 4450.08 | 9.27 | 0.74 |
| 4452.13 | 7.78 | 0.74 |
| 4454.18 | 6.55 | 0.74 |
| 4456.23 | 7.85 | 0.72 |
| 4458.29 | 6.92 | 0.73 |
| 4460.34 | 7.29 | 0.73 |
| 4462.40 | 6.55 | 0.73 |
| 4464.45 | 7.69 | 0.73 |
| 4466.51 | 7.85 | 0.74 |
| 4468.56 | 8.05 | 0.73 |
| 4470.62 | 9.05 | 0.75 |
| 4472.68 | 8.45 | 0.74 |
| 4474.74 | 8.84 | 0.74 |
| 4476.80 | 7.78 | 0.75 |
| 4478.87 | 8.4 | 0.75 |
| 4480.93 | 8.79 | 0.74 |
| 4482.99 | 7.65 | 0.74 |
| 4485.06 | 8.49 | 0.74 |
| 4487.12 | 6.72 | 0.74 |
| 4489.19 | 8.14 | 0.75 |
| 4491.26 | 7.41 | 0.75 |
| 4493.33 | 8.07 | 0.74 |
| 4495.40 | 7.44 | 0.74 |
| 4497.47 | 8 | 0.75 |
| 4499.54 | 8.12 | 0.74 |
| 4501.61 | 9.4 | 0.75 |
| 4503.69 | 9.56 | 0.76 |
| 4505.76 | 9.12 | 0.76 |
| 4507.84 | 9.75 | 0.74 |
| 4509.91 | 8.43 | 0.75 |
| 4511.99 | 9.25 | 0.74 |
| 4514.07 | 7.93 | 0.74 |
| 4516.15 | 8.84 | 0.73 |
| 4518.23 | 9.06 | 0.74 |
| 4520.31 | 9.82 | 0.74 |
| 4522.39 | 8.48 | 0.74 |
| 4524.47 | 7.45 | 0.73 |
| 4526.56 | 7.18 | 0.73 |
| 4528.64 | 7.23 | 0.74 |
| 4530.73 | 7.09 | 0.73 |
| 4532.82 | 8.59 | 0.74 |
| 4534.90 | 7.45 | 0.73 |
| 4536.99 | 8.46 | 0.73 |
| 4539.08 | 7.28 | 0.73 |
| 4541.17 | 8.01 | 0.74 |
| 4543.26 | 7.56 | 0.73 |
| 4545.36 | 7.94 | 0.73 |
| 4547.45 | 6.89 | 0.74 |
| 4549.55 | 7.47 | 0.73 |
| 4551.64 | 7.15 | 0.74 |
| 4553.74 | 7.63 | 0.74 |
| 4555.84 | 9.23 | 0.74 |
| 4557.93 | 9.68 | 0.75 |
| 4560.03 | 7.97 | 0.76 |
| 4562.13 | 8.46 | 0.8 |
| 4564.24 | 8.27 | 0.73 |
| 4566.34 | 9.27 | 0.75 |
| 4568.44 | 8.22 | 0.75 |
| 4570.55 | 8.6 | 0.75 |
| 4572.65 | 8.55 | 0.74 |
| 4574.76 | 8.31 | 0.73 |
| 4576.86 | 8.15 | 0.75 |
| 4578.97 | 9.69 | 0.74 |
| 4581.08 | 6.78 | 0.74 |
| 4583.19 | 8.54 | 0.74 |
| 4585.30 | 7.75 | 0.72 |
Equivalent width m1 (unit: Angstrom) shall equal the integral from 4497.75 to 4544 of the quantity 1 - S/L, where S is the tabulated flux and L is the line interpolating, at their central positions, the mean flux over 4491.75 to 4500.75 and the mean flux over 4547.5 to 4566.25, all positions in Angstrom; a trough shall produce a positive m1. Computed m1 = -1.9 Angstrom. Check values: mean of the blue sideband 7.91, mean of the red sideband 8.21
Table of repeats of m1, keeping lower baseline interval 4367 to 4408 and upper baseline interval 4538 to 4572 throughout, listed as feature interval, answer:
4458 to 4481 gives -2.02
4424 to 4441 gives -1.18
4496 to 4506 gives -1.50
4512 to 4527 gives -1.39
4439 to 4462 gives -1.78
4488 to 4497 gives -0.27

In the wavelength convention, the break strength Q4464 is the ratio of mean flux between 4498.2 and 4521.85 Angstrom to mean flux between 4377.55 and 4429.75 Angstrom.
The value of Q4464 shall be 1.29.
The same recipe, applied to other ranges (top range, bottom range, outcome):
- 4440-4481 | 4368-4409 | 1.21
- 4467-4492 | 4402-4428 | 1.11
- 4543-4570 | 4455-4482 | 1.03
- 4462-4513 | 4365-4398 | 1.24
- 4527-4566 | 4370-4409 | 1.21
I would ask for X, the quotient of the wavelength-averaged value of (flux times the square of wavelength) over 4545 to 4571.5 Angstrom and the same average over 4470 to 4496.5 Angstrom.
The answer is 1.1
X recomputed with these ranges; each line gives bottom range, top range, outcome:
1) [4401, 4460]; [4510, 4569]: 1.14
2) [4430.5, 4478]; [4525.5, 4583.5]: 1.08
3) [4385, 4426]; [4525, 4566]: 1.20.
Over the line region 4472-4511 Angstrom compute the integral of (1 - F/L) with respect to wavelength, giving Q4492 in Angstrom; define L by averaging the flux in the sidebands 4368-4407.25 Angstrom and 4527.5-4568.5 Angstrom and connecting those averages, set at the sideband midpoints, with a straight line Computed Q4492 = -4.56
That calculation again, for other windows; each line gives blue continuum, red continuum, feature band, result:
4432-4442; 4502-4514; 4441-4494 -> 1.1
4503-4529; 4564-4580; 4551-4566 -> 0.4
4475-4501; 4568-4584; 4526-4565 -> 1.6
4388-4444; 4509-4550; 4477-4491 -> -0.5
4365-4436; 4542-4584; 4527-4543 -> 0.6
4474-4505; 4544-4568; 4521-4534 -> 0.7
